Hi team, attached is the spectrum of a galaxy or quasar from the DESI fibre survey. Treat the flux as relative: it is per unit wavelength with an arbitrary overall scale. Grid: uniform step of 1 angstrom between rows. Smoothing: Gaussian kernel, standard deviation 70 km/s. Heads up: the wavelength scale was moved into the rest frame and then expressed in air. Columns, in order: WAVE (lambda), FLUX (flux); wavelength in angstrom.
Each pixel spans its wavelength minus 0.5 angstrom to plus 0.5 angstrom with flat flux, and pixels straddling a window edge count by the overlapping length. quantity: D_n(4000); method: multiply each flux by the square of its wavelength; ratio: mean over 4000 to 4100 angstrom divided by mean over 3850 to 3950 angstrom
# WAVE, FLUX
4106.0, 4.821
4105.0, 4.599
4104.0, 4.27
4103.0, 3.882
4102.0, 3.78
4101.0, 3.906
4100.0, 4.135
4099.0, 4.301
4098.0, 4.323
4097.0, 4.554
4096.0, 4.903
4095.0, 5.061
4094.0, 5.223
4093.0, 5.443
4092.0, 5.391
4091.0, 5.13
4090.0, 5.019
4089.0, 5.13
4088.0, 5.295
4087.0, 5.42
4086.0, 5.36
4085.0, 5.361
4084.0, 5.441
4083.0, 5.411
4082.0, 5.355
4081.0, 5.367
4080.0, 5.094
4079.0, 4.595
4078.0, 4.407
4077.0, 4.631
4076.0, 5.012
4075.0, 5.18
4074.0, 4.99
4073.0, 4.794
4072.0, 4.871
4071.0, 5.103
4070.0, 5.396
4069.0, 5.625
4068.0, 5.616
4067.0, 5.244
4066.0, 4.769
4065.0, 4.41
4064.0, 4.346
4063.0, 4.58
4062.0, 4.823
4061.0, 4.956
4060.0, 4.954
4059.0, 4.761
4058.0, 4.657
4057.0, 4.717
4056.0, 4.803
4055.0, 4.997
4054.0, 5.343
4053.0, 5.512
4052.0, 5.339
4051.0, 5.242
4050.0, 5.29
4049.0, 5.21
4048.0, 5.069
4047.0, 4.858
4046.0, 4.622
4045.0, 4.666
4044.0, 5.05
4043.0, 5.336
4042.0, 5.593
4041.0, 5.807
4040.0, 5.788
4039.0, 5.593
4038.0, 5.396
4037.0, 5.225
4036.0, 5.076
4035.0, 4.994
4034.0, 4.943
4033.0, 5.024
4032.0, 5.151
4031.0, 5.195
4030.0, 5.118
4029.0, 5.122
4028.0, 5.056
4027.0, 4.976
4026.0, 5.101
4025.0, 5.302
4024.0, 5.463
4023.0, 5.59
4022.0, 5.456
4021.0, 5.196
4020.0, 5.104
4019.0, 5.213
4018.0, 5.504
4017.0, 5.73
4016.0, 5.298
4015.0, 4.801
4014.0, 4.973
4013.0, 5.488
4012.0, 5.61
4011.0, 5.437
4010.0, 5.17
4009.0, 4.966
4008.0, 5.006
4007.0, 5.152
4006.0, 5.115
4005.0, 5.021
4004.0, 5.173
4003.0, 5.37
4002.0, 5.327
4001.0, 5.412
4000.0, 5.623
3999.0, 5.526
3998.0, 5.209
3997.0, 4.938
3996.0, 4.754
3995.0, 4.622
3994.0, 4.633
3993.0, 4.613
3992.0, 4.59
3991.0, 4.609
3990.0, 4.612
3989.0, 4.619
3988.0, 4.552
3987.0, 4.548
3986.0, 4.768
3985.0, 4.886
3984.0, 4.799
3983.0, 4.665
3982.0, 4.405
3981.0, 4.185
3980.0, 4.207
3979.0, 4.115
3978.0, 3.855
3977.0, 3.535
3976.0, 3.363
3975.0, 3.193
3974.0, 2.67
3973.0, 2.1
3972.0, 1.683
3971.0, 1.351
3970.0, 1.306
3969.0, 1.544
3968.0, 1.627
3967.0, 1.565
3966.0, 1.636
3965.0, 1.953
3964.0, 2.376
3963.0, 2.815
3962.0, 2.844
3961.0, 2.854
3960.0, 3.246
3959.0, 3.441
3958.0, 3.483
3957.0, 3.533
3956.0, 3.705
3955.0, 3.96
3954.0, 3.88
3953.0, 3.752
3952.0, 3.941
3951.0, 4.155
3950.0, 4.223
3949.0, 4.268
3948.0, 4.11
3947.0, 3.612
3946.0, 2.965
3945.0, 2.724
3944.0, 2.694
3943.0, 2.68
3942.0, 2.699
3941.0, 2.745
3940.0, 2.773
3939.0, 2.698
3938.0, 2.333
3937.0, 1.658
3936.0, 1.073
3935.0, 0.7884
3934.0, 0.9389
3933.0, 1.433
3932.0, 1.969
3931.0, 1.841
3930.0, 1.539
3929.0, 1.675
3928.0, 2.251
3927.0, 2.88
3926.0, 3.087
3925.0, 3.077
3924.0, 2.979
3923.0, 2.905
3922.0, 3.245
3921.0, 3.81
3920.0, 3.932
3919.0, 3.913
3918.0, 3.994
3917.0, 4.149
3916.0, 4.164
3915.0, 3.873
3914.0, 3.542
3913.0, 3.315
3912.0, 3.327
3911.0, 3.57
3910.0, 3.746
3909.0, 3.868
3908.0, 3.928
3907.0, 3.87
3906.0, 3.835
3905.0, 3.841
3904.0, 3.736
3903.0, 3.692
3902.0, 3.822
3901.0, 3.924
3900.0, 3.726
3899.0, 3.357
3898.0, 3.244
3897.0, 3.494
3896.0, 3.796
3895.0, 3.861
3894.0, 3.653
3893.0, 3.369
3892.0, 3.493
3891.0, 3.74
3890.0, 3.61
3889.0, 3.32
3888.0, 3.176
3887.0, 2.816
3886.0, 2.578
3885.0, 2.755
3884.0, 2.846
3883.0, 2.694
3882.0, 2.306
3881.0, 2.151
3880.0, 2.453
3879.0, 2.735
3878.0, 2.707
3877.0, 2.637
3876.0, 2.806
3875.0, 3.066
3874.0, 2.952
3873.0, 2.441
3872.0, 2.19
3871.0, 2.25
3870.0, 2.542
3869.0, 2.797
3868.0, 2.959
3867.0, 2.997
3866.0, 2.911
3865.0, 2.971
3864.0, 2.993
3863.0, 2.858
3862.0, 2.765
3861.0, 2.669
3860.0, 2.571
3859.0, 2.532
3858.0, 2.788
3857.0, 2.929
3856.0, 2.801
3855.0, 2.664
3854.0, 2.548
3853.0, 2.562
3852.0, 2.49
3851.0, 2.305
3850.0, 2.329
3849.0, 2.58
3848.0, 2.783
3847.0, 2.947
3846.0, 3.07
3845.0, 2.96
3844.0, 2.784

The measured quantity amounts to 1.86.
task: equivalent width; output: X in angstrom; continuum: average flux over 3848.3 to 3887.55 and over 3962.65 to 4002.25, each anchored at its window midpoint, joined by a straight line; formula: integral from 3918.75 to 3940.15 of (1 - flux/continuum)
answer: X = 5.7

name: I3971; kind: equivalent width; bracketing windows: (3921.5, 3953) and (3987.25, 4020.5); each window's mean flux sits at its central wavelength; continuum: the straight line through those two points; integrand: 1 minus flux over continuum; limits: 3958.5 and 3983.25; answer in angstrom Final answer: 7.0 angstrom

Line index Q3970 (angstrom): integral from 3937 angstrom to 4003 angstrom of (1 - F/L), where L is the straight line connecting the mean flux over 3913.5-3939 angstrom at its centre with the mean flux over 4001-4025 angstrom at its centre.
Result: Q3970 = 6.8 angstrom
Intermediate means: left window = 2.68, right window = 5.27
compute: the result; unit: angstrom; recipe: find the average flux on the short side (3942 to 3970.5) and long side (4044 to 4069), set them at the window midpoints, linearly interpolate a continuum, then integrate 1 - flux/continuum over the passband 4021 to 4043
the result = -3.89 angstrom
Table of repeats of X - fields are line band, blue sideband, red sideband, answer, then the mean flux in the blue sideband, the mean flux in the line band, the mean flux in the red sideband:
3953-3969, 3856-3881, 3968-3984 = 0.97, 2.72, 2.85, 3.09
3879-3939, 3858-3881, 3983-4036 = 4.46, 2.71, 3.08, 5.08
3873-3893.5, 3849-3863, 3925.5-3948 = -3.28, 2.62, 2.9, 2.27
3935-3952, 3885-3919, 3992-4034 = 5.19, 3.61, 2.93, 5.17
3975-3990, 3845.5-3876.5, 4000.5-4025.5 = 1.49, 2.71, 4.29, 5.28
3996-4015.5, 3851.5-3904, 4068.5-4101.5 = -4.56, 2.97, 5.22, 5.01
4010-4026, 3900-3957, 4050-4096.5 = -3.64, 3.17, 5.33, 5.07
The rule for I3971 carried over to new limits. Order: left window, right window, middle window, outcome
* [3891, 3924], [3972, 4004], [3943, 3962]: 2.6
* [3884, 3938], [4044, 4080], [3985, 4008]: -4.3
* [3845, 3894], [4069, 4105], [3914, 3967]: 8.1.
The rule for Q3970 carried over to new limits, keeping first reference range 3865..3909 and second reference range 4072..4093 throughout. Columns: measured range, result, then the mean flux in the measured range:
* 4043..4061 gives -0.8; 5.01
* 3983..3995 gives -1.4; 4.66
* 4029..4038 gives -0.9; 5.11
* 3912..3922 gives -1.0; 3.8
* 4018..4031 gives -2.0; 5.23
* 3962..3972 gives 5.3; 1.84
